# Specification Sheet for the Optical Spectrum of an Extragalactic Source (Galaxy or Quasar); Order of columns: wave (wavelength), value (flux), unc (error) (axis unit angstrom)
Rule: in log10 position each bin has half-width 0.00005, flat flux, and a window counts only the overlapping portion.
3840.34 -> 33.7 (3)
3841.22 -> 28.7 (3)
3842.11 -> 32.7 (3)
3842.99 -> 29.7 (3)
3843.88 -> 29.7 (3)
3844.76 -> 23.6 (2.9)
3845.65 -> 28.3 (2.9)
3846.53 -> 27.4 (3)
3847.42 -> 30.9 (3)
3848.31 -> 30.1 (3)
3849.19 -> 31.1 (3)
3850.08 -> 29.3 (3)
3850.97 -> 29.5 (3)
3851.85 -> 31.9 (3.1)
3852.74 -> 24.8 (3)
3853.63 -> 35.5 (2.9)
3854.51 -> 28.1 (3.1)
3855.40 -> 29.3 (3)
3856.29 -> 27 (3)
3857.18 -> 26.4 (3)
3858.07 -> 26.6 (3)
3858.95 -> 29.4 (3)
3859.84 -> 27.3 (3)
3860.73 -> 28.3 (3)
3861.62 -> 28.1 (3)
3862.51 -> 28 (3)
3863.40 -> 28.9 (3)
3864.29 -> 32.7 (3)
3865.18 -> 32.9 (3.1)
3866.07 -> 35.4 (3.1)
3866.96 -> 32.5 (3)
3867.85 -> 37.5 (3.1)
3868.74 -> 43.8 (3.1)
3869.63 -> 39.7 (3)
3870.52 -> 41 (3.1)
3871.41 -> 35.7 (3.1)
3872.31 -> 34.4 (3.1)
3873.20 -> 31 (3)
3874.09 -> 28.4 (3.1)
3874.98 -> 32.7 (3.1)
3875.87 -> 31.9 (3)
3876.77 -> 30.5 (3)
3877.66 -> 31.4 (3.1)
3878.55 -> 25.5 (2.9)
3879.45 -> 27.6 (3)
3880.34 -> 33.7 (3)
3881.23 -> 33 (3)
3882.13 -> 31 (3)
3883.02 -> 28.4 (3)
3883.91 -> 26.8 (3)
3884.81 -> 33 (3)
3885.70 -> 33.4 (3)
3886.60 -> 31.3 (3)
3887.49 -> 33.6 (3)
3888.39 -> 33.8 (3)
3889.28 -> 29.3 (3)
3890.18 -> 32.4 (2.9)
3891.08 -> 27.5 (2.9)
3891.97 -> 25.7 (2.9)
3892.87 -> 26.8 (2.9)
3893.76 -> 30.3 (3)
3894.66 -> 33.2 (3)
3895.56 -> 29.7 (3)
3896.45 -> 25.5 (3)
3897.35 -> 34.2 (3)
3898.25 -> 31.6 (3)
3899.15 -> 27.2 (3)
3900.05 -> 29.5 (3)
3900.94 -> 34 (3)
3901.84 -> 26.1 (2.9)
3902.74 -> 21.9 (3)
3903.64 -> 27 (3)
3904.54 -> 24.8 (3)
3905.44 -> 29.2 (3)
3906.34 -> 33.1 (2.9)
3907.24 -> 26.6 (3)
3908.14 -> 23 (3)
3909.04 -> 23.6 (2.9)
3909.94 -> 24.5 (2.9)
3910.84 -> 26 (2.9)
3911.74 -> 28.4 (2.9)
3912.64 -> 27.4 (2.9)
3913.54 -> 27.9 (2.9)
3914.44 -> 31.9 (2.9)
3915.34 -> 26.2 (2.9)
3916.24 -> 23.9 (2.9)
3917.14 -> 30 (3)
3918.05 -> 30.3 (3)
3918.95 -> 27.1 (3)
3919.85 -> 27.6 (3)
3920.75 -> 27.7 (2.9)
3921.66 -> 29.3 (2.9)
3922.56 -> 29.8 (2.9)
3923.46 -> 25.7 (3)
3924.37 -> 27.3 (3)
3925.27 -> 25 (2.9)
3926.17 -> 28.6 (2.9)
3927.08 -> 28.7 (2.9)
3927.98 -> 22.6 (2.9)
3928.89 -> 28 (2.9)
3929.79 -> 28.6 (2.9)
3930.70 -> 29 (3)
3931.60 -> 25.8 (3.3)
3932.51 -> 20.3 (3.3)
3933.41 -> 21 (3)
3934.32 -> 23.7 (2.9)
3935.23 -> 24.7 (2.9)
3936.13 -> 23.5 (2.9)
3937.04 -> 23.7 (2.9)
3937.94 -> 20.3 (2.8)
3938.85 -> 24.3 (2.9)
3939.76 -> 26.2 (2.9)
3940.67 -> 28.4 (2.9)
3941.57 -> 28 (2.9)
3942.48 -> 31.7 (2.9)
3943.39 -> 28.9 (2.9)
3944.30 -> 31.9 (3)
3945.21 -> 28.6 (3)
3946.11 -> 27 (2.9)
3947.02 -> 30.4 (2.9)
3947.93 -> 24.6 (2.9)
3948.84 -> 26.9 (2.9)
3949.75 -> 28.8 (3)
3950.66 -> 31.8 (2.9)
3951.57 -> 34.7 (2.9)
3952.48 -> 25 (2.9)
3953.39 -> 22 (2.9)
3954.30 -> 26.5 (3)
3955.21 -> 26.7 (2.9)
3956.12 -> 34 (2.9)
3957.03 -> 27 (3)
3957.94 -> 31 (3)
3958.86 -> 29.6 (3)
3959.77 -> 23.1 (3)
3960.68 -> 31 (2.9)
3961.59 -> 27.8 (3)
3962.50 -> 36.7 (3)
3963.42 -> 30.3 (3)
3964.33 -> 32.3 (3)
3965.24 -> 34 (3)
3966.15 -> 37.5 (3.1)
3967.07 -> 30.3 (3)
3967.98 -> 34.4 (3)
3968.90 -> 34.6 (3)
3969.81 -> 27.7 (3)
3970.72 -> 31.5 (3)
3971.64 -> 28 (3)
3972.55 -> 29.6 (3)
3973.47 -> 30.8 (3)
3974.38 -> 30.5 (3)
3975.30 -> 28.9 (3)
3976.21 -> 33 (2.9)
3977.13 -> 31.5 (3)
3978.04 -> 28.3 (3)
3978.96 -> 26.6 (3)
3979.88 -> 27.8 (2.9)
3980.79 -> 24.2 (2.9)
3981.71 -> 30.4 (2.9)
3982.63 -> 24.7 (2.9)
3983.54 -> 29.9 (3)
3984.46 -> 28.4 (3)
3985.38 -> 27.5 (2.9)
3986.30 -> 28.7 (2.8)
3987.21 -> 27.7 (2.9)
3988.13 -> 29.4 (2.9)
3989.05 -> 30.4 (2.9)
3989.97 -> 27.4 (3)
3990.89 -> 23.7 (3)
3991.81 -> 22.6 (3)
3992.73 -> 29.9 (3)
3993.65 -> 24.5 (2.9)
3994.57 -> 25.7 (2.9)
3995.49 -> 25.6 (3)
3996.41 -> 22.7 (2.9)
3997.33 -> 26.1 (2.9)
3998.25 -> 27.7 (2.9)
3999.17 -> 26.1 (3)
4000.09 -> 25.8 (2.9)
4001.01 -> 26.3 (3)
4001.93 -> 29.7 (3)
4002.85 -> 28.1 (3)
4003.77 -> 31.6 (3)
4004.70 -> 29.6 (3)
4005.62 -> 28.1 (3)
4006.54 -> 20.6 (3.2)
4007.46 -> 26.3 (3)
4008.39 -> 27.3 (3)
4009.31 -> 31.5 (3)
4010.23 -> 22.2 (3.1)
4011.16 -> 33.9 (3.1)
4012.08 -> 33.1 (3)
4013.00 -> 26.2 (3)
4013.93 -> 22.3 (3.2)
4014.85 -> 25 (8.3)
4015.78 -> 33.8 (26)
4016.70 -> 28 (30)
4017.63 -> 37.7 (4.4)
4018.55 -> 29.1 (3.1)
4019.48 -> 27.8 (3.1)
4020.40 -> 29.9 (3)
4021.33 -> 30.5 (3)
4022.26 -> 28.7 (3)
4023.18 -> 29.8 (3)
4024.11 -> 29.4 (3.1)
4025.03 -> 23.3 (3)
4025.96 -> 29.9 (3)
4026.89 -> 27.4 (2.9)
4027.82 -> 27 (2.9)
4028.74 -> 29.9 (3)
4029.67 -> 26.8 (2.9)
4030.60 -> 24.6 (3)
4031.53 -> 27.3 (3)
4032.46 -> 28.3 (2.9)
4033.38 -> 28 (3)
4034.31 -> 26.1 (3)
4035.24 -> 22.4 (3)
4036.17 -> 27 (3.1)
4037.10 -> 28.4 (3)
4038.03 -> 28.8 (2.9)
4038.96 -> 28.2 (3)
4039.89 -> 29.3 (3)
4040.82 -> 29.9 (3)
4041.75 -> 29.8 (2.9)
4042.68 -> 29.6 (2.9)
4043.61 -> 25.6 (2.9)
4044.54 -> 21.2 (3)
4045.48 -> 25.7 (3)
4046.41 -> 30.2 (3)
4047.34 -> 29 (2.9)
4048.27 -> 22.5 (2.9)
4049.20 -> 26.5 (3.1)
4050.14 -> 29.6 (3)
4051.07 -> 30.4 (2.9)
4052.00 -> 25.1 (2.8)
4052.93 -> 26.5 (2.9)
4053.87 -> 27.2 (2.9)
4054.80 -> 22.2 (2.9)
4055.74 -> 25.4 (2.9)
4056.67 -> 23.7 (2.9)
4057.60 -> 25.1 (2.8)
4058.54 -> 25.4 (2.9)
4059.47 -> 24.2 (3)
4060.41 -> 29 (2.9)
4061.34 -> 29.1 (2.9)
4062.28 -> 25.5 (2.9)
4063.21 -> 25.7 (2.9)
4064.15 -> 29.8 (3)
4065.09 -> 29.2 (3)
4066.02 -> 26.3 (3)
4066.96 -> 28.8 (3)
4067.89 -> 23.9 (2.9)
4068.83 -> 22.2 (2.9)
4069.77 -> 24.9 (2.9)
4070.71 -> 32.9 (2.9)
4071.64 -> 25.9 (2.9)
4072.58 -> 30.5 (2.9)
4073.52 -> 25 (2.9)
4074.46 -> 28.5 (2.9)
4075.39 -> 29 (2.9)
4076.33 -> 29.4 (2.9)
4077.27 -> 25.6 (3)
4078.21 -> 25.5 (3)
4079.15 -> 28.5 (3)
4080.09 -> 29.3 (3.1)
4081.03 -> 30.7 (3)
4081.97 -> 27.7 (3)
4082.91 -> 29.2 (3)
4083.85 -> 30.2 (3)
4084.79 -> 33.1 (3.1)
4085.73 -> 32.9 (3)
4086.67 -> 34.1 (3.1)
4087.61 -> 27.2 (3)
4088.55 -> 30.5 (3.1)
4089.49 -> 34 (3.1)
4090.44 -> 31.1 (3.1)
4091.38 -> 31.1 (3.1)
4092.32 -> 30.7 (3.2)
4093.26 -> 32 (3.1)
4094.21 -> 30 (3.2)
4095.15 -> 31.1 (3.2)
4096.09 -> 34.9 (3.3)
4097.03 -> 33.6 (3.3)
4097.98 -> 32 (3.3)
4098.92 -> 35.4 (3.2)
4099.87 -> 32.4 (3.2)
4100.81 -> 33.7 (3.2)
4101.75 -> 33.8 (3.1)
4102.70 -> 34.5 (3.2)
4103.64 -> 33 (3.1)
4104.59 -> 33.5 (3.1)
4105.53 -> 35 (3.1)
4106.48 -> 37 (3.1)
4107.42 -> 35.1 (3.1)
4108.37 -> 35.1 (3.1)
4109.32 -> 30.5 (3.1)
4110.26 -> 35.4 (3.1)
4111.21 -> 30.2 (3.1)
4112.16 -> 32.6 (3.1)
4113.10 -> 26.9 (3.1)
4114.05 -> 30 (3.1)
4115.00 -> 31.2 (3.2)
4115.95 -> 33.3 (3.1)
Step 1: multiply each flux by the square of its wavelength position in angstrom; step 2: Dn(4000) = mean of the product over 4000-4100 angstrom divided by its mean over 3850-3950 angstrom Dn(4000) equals 1.06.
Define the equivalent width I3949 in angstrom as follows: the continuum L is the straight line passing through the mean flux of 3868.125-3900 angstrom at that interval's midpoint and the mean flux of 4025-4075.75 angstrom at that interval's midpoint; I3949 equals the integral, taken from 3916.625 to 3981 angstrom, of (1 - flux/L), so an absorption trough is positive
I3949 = 3.0 angstrom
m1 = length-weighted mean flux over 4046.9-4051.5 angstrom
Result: 27.6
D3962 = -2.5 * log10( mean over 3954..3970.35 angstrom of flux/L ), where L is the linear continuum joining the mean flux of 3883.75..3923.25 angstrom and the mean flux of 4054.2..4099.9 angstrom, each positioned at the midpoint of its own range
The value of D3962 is -0.08 mag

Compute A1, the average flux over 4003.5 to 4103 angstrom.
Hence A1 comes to 28.5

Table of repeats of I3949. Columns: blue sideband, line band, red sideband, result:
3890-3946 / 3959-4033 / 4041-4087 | -3.2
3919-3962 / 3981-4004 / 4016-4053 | 0.4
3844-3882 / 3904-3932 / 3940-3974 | 2.7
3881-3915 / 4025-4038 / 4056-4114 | 1.2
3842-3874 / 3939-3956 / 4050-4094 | 0.9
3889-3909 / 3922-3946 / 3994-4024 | 1.7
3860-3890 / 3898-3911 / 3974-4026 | 1.7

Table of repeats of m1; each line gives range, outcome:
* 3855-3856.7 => 28.1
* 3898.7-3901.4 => 30.3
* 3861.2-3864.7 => 29.4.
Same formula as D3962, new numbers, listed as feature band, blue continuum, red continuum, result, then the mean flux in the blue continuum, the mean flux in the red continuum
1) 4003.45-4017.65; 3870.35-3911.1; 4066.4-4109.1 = 0.08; 29.7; 30.8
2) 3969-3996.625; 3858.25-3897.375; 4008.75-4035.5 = 0.04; 31.5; 28.3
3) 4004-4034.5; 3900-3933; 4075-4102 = 0.05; 27.2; 31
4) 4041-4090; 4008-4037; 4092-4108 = 0.13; 28.2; 33.4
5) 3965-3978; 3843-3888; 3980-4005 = -0.13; 31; 27.2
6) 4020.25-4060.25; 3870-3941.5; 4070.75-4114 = 0.13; 28.4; 31.3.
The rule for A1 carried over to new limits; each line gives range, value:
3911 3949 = 26.9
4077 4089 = 29.6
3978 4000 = 26.9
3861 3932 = 29.7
